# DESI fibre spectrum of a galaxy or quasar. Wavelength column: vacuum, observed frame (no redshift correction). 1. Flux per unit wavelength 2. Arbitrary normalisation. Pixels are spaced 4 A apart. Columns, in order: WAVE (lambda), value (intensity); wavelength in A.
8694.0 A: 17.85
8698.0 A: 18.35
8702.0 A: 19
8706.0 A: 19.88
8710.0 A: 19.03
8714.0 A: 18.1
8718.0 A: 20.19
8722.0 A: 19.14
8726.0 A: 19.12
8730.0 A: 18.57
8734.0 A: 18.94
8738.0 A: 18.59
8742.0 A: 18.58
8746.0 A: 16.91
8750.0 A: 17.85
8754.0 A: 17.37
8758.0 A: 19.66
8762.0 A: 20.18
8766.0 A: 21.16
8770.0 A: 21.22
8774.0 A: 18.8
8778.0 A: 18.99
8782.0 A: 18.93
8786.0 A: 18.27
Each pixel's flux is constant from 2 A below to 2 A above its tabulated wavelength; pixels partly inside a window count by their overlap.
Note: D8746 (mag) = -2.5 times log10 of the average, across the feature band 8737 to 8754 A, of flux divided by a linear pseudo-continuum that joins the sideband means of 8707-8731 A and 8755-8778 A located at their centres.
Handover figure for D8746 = 0.10 mag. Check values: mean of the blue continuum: 19.1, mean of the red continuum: 20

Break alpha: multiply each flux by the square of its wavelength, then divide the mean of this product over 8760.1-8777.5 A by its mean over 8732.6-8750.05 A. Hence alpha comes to 1.12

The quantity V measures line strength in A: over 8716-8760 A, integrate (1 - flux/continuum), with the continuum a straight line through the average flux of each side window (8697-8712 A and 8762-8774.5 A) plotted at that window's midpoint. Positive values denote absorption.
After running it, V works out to 2.7 A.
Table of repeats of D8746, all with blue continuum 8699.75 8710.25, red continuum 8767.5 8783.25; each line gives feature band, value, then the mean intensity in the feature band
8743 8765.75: 0.050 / 18.6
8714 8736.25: 0.017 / 19.1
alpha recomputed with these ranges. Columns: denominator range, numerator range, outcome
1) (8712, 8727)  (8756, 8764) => 1.05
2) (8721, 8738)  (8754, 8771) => 1.07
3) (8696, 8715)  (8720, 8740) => 1.00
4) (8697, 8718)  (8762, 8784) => 1.06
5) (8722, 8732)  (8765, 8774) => 1.10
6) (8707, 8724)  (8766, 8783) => 1.04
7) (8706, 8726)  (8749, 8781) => 1.02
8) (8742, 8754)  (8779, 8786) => 1.08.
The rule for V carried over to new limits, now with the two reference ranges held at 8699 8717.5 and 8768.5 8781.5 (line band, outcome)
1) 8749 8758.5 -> 0.6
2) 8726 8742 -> 0.4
